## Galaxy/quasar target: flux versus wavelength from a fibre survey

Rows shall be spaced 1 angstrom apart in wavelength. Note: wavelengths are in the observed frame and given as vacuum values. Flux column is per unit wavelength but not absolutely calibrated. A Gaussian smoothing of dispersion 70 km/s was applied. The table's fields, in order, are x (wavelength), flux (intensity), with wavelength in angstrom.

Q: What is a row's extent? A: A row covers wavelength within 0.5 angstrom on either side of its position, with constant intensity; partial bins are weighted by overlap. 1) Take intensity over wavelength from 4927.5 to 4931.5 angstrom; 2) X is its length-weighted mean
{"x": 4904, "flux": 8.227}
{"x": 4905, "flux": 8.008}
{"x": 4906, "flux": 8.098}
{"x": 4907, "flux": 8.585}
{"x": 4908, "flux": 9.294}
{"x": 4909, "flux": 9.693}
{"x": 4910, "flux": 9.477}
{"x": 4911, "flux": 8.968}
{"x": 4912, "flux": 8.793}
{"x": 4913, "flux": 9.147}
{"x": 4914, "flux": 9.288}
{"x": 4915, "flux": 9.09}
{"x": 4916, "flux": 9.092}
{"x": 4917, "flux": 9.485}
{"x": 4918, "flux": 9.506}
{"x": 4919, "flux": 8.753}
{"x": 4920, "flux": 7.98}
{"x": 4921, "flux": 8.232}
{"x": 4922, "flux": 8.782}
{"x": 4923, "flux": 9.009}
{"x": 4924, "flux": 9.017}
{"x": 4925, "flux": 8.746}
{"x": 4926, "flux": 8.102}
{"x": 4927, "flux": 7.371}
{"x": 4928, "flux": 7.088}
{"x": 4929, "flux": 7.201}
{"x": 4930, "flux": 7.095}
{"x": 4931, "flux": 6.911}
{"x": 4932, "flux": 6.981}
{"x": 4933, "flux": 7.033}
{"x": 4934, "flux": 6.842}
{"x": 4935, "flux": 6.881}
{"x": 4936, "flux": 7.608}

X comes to 7.07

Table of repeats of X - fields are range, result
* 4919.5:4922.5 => 8.33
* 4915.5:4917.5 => 9.29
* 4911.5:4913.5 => 8.97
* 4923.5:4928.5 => 8.06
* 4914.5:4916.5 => 9.09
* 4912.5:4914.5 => 9.22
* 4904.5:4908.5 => 8.5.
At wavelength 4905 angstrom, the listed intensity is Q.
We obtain 8.008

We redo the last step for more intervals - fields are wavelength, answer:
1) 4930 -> 7.095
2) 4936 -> 7.608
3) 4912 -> 8.793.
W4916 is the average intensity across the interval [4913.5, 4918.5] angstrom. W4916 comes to 9.29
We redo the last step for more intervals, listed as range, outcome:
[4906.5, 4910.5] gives 9.26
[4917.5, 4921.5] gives 8.62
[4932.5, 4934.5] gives 6.94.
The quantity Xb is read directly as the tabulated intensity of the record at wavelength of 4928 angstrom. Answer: 7.088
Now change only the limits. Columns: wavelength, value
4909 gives 9.693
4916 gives 9.092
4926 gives 8.102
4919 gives 8.753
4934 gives 6.842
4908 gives 9.294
